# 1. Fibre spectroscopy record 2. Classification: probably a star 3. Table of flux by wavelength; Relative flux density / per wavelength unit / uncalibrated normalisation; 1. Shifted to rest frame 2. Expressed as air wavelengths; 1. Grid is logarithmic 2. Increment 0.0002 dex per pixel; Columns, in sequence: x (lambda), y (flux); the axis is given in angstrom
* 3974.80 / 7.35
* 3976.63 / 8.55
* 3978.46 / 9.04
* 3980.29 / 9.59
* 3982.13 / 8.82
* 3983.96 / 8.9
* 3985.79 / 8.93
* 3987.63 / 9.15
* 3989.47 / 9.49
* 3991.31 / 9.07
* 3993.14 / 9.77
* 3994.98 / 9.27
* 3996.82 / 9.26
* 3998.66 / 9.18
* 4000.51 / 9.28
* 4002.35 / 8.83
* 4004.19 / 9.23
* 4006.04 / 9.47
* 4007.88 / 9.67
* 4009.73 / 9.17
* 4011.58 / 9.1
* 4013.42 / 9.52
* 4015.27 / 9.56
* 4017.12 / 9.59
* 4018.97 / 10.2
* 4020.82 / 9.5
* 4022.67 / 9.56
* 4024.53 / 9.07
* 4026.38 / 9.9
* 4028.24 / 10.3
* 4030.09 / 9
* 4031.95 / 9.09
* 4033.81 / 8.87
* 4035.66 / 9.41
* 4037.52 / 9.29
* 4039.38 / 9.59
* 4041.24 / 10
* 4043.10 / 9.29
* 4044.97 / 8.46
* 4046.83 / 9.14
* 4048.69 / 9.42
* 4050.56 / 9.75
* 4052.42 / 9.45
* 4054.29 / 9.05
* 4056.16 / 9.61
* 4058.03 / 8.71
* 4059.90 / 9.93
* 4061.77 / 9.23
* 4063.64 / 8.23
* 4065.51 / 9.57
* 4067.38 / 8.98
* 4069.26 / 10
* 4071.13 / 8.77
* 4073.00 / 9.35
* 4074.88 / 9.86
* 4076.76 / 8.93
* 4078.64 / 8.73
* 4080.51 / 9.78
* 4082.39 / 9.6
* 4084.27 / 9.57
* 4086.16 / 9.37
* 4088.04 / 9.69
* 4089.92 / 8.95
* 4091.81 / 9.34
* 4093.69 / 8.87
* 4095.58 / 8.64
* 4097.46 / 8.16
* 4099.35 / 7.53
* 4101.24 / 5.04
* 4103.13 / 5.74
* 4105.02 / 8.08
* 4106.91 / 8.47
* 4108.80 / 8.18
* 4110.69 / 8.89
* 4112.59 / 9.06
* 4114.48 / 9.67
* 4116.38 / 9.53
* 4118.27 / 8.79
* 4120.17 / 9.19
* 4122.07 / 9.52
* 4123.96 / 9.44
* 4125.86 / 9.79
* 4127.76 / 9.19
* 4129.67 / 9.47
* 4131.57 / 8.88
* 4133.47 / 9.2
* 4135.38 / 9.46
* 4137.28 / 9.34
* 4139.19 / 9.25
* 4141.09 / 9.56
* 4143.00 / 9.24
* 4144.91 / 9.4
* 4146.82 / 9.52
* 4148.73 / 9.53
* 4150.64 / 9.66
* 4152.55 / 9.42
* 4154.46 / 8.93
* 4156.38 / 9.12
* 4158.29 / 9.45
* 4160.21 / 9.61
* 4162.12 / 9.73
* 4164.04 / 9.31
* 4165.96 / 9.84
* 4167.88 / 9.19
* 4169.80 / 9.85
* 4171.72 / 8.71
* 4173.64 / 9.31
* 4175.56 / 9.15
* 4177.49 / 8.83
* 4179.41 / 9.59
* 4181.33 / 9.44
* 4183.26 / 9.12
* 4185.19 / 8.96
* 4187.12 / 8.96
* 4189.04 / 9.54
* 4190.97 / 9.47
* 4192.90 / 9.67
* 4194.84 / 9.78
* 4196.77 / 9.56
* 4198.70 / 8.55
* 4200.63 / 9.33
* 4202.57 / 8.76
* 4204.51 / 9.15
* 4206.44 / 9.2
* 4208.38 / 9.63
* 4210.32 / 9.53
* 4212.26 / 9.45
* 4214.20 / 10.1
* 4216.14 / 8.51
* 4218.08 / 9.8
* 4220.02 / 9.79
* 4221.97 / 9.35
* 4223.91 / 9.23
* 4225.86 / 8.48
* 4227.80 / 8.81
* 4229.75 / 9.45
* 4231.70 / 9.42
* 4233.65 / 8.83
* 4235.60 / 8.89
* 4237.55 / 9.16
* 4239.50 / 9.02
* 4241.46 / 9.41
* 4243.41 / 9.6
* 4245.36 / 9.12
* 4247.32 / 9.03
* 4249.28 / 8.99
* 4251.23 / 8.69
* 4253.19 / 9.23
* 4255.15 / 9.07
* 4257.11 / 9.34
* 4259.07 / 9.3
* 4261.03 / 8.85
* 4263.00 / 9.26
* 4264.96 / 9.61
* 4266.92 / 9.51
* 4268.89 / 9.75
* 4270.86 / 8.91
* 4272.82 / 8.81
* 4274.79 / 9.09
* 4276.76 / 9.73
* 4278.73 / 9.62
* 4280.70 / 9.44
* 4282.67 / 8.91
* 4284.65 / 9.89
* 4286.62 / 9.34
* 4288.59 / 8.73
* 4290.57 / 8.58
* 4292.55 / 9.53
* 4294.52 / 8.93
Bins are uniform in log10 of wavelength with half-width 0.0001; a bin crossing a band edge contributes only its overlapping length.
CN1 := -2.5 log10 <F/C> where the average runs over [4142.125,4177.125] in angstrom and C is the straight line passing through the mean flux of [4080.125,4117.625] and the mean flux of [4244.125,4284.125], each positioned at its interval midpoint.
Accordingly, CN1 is -0.07 mag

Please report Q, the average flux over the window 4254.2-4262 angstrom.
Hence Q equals 9.14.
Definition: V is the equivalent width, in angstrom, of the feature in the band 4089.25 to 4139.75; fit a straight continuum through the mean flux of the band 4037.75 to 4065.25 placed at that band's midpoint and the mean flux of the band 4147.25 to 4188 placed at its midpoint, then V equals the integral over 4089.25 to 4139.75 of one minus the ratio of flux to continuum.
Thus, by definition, 3.1 angstrom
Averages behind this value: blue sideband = 9.28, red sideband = 9.32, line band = 8.72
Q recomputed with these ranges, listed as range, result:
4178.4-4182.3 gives 9.52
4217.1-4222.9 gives 9.64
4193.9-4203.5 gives 9.2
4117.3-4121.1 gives 9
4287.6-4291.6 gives 8.66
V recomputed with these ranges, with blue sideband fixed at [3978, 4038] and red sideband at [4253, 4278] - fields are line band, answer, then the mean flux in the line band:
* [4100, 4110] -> 2.3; 7.16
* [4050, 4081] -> 0.2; 9.28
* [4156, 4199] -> -0.3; 9.35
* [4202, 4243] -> 0.2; 9.25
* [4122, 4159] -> -0.2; 9.37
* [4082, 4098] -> 0.3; 9.14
